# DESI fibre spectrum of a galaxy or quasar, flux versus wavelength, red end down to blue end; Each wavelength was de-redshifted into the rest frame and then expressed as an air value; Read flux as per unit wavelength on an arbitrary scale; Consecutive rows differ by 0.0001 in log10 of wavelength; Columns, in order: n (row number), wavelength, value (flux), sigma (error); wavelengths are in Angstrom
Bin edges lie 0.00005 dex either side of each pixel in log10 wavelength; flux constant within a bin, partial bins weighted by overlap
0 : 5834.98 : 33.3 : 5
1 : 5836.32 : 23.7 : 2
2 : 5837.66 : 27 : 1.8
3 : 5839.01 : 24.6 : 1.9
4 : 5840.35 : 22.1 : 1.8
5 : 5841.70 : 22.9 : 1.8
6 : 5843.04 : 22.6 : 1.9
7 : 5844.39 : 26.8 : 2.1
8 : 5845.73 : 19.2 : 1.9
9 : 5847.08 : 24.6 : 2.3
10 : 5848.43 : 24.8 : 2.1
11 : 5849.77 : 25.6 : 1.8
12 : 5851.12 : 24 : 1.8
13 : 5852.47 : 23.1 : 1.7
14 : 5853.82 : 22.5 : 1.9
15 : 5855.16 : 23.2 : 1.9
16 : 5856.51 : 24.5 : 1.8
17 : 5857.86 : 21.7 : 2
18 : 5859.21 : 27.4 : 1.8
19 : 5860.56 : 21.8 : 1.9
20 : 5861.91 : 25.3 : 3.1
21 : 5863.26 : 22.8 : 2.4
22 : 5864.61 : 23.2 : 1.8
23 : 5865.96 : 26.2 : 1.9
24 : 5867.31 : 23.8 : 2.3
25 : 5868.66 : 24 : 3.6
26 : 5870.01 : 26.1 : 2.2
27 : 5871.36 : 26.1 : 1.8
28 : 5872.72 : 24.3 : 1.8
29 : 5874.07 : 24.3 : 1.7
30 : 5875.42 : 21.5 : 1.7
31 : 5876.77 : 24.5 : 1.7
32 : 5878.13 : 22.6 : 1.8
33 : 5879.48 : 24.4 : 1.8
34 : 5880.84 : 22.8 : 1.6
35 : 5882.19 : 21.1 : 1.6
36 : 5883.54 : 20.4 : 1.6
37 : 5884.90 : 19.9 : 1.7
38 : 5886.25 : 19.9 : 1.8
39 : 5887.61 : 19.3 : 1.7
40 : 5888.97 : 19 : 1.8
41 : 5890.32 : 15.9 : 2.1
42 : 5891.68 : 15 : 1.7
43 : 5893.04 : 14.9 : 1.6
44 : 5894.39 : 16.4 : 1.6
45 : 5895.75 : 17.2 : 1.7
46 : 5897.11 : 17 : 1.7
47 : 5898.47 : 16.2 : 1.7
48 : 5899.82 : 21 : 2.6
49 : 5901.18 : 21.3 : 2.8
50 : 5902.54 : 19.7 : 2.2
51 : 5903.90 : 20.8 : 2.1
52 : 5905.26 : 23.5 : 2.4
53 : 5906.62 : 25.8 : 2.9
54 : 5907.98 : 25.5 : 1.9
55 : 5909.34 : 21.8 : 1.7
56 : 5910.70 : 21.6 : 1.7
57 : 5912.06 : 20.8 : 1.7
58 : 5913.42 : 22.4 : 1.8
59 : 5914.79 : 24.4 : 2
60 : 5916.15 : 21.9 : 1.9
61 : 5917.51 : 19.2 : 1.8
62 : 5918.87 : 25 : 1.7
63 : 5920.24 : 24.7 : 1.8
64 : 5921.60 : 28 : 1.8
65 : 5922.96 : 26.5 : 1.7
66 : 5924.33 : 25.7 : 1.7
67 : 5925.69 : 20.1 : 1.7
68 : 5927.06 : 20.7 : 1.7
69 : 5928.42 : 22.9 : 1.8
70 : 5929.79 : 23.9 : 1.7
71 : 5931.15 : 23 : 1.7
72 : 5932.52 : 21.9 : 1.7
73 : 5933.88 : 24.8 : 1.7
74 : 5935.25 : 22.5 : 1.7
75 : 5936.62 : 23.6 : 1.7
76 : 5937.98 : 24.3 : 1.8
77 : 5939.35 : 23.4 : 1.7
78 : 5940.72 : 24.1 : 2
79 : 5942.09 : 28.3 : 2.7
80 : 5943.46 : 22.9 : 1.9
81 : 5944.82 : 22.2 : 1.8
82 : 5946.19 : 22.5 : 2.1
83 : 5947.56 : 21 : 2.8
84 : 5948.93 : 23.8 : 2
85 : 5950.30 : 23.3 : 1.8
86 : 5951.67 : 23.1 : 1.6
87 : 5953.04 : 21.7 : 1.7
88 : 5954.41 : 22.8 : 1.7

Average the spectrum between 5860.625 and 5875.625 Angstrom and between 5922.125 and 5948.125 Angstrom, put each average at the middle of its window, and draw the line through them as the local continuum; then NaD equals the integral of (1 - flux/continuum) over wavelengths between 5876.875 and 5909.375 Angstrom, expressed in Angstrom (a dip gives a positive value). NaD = 5.3 Angstrom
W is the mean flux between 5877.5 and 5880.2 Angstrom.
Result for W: 23.5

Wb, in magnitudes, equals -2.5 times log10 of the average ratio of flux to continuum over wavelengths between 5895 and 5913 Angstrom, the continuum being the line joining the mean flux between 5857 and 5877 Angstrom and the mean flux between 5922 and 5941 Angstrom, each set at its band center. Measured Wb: 0.137 mag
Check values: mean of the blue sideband 24.2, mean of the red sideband 23.4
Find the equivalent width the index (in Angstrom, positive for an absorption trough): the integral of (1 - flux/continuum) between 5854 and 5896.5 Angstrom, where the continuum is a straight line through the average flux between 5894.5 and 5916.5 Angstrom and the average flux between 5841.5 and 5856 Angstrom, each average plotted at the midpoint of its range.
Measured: 1.2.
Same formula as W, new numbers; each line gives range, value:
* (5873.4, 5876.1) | 22.9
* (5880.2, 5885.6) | 21.1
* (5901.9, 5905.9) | 21.3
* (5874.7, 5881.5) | 23.2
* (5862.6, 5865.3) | 23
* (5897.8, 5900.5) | 18.7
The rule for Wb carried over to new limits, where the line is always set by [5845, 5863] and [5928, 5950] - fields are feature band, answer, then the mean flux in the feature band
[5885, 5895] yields 0.332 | 17.4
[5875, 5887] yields 0.081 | 21.9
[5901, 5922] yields 0.030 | 22.9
